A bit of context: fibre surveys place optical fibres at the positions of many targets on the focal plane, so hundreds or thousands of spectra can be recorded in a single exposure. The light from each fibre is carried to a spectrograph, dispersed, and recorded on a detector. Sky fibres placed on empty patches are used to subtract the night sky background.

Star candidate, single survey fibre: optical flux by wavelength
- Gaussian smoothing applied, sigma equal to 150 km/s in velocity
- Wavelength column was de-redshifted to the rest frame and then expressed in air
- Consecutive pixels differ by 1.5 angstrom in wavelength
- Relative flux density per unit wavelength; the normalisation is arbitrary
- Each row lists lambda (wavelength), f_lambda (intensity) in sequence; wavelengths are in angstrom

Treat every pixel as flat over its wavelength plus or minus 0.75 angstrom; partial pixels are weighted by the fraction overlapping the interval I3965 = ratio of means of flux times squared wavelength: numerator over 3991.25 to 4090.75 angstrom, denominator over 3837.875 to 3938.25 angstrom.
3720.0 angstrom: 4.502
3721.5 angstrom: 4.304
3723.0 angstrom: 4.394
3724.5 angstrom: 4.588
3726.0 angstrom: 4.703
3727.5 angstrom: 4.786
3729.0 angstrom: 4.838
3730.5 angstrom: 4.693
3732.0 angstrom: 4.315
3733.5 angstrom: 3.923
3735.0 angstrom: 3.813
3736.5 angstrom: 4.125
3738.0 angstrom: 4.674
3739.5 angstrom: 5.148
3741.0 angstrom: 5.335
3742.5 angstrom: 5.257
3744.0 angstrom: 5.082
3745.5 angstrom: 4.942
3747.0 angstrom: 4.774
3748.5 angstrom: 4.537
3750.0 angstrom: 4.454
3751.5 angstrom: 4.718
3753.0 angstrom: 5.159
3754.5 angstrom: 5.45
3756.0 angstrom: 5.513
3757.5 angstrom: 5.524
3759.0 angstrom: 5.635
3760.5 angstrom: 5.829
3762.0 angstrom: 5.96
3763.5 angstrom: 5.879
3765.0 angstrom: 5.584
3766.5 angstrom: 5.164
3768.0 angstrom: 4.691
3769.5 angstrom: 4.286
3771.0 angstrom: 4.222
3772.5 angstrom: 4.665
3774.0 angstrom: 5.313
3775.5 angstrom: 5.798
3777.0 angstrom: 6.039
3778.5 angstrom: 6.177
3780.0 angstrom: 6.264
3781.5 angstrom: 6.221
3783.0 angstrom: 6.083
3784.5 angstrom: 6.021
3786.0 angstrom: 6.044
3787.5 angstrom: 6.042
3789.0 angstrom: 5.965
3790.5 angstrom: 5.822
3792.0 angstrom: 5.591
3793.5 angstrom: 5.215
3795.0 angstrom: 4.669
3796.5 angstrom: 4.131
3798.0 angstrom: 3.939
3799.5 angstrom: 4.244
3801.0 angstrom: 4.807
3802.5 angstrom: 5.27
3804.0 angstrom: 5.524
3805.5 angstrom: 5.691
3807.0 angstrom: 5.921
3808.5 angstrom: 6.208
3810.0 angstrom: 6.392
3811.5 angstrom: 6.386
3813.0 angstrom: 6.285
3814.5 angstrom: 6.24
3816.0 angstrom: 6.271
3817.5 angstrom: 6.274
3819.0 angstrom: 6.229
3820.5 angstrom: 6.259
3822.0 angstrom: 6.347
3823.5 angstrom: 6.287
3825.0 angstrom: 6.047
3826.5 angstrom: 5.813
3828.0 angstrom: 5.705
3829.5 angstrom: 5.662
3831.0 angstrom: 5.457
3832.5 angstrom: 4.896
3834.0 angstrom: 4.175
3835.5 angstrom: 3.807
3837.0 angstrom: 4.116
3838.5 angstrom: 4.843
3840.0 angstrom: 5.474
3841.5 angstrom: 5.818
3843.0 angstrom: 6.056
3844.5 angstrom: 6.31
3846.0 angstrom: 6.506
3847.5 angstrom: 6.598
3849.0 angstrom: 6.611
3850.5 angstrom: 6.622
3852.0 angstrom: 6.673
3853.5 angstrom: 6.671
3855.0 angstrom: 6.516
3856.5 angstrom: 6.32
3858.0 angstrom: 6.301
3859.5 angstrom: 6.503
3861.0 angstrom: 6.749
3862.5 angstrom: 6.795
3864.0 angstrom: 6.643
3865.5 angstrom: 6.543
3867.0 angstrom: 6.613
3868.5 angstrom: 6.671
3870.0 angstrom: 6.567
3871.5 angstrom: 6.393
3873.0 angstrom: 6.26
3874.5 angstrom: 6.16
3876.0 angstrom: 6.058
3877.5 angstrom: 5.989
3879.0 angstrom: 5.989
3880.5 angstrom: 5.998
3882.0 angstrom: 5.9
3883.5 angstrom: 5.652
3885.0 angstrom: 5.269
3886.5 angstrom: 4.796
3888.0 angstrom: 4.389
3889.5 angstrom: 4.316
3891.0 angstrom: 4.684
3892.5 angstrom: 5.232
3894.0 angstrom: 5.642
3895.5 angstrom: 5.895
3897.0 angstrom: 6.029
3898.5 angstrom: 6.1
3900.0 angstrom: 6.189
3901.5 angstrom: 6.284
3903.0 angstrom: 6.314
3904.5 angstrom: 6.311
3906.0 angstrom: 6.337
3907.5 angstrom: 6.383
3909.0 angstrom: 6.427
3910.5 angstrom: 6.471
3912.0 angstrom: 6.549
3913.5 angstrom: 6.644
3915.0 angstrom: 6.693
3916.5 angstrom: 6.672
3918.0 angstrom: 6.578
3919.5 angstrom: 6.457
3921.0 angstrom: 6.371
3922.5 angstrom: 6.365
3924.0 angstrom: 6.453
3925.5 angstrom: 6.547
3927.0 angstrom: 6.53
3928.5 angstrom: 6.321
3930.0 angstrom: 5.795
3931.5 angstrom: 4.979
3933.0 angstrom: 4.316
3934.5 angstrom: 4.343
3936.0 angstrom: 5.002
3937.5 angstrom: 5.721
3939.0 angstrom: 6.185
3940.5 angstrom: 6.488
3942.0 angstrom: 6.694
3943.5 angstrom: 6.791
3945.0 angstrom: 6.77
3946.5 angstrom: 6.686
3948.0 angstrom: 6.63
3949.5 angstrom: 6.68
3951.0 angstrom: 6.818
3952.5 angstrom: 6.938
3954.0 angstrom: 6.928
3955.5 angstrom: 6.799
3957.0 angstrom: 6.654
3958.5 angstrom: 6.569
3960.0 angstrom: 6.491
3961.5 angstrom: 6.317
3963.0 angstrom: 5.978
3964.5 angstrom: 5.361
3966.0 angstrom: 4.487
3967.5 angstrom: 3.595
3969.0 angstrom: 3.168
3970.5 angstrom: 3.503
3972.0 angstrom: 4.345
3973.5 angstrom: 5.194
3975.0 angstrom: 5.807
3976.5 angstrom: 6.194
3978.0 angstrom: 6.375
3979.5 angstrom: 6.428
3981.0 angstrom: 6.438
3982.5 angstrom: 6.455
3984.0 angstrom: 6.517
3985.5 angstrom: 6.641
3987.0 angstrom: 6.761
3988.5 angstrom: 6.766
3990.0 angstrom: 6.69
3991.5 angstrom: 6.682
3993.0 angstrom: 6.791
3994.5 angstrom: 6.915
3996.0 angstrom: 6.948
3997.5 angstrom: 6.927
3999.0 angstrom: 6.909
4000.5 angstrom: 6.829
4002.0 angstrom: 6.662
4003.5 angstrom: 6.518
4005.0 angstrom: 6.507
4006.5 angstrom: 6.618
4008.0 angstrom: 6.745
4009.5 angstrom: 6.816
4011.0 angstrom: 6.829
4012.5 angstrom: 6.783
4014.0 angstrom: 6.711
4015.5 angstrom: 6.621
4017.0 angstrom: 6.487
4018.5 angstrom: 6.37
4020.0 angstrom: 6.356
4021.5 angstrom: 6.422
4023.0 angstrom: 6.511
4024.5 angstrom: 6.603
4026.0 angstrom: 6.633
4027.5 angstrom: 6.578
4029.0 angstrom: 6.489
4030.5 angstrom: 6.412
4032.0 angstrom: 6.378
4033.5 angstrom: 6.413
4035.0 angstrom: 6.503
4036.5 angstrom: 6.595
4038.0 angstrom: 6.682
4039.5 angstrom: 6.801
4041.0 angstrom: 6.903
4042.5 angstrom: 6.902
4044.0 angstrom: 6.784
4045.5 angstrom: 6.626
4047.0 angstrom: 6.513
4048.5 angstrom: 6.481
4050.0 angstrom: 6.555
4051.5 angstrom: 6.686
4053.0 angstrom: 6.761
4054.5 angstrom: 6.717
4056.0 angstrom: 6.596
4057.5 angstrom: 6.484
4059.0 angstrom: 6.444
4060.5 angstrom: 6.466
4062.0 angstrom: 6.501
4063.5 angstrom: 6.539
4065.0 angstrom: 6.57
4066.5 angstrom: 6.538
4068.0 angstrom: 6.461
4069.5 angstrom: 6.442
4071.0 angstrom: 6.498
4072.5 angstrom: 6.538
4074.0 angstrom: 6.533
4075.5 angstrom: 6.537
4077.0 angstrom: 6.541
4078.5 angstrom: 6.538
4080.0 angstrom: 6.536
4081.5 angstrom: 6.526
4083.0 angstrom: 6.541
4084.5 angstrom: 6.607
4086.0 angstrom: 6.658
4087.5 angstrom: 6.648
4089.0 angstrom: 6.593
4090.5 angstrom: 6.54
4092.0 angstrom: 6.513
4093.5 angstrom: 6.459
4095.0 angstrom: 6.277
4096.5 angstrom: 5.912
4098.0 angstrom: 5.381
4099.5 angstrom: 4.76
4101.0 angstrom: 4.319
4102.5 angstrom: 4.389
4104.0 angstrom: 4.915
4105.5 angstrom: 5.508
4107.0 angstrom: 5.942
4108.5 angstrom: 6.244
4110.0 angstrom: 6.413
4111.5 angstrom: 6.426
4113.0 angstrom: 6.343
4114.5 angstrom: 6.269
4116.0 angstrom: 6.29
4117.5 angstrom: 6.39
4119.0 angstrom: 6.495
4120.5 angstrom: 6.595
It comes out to 1.2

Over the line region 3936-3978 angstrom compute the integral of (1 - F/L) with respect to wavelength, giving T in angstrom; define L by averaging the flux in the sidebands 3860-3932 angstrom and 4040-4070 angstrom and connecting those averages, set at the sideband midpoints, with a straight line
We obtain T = 2.56 angstrom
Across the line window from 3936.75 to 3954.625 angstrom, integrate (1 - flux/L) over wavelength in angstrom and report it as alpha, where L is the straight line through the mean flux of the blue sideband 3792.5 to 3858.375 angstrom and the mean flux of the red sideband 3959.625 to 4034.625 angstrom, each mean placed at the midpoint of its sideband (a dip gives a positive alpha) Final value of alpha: -1.5 angstrom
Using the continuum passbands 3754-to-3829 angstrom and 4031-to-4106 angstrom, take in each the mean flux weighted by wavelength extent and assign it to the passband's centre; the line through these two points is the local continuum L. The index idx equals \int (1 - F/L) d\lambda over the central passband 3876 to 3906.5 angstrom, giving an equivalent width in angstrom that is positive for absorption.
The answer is 1.2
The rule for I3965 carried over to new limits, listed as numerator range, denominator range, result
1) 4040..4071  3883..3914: 1.23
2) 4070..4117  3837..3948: 1.11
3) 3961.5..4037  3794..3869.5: 1.16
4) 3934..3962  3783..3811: 1.27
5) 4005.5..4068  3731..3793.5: 1.44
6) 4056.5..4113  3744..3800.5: 1.37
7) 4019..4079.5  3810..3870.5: 1.20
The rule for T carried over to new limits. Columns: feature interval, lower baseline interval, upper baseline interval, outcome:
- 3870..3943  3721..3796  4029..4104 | -2.5 angstrom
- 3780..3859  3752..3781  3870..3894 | -3.8 angstrom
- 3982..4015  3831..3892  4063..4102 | -3.2 angstrom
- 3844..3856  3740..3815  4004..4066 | -1.7 angstrom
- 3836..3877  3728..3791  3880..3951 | -3.9 angstrom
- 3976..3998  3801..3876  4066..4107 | -2.0 angstrom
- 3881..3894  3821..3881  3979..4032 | 2.3 angstrom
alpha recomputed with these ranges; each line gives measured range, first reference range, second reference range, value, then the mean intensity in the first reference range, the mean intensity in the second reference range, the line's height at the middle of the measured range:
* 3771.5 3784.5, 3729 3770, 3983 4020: -1.56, 4.98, 6.7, 5.18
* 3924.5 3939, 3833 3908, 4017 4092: 1.38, 5.94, 6.56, 6.14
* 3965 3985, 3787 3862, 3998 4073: 3.38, 5.77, 6.6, 6.36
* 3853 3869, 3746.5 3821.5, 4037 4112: -2.35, 5.51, 6.34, 5.73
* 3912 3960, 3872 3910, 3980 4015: -1.00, 5.79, 6.71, 6.18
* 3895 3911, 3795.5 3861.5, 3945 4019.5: -0.59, 5.79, 6.29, 6.03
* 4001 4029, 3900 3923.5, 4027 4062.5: -0.15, 6.45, 6.6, 6.56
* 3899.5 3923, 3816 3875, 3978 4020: -0.45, 6.06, 6.67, 6.32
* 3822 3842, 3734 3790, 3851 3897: 1.63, 5.3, 6.01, 5.75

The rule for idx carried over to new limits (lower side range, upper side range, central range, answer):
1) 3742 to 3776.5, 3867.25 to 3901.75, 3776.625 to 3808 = -1.15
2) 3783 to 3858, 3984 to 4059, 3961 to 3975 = 3.74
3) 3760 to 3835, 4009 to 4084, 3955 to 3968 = 0.85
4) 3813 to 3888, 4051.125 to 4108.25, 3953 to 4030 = -1.52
